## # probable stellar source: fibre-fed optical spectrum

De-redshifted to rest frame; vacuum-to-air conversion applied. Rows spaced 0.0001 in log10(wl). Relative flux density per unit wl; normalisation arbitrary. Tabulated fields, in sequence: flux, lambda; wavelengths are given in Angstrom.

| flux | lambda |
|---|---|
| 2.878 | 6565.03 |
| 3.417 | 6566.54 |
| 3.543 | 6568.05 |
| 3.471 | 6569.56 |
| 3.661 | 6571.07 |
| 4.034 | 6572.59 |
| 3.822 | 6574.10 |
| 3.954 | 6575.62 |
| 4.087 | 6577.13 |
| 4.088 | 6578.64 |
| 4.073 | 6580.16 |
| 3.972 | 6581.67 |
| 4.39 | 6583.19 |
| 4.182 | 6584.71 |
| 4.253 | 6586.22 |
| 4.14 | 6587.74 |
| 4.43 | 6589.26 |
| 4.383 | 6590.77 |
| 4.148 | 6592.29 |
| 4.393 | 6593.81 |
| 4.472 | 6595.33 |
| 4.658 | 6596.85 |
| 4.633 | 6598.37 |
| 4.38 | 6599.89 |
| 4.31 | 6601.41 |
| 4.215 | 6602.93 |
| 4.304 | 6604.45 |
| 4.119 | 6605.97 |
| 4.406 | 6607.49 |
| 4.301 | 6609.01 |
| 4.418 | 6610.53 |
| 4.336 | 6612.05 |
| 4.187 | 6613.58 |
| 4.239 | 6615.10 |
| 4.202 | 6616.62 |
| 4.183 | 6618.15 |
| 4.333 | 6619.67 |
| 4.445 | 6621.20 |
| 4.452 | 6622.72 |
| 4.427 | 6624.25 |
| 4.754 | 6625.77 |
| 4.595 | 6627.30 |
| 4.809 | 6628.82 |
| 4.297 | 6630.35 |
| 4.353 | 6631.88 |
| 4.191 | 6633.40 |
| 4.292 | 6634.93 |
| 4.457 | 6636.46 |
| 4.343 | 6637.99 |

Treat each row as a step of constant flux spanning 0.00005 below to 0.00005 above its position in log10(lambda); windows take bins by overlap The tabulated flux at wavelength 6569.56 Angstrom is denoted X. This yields 3.471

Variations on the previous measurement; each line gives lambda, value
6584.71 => 4.182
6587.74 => 4.14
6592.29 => 4.148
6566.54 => 3.417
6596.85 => 4.658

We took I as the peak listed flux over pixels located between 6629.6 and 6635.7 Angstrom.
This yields 4.353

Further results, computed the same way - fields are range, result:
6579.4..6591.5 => 4.43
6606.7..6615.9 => 4.418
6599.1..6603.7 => 4.38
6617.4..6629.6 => 4.809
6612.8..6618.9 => 4.239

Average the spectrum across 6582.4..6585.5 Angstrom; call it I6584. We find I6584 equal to 4.28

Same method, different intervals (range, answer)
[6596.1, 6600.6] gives 4.56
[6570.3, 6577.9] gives 3.91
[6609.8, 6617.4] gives 4.27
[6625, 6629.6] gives 4.72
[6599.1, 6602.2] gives 4.35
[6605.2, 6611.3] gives 4.32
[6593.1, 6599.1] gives 4.54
